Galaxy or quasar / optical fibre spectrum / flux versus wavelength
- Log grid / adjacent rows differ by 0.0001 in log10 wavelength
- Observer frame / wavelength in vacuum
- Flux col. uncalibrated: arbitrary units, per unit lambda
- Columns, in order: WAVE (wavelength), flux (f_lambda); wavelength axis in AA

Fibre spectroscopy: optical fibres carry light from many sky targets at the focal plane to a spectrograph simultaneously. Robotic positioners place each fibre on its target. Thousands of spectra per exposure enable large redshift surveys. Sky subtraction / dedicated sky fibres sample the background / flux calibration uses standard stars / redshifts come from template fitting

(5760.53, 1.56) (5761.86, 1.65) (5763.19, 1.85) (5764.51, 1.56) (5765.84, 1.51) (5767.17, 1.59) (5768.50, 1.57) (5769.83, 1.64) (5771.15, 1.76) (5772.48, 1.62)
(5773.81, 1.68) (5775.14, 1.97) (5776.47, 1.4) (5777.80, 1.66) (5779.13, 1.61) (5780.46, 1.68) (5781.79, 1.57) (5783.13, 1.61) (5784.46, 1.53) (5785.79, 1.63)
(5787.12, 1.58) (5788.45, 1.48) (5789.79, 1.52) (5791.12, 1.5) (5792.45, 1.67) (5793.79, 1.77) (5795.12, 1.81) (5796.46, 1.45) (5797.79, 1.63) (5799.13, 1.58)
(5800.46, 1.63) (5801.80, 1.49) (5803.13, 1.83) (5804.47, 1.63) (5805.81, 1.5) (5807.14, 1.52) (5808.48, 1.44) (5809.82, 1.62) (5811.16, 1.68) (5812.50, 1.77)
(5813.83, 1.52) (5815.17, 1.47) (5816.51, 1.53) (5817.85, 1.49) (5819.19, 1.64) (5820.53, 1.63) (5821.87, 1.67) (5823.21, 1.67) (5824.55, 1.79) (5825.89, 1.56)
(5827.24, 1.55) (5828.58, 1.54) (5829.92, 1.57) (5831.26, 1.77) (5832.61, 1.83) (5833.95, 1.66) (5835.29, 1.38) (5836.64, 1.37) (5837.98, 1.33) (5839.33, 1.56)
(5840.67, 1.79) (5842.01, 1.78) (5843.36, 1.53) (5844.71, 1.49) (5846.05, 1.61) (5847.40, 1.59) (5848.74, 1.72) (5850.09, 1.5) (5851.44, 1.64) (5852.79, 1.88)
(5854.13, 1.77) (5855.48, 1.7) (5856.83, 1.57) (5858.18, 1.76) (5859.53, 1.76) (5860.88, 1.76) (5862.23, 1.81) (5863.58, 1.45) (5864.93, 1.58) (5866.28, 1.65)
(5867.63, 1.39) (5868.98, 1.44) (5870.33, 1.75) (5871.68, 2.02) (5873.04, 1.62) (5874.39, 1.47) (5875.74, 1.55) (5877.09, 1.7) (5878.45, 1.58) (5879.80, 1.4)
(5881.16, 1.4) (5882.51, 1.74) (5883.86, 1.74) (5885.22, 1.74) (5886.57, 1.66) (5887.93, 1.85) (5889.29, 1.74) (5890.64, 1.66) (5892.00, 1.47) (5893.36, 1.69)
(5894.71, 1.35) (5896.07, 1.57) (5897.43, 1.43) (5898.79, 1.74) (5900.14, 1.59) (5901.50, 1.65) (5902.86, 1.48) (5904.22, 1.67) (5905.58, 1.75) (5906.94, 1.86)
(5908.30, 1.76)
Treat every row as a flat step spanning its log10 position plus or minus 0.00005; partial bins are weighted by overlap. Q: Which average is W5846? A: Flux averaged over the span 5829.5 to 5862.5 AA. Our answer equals 1.64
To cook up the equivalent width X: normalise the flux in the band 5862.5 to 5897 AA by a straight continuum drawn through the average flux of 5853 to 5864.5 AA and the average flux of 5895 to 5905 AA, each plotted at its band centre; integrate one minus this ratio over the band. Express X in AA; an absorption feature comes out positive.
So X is 0.65 AA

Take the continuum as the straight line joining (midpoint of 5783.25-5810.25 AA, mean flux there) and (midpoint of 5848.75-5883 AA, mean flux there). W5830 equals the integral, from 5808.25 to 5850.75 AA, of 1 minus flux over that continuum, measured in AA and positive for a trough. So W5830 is 0.4 AA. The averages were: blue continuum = 1.59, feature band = 1.6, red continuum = 1.64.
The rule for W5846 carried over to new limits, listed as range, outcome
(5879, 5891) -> 1.66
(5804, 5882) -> 1.61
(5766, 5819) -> 1.61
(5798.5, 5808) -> 1.59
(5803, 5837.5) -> 1.6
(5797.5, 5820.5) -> 1.59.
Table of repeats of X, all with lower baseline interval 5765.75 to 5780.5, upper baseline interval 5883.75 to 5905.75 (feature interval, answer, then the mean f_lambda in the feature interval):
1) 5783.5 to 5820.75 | 1.1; 1.59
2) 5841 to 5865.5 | -0.4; 1.66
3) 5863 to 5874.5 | 0.2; 1.6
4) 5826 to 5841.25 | 0.6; 1.57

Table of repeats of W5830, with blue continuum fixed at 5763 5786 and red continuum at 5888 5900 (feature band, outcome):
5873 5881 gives 0.3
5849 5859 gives -0.5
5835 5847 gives 0.5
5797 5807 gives 0.1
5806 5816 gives 0.3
